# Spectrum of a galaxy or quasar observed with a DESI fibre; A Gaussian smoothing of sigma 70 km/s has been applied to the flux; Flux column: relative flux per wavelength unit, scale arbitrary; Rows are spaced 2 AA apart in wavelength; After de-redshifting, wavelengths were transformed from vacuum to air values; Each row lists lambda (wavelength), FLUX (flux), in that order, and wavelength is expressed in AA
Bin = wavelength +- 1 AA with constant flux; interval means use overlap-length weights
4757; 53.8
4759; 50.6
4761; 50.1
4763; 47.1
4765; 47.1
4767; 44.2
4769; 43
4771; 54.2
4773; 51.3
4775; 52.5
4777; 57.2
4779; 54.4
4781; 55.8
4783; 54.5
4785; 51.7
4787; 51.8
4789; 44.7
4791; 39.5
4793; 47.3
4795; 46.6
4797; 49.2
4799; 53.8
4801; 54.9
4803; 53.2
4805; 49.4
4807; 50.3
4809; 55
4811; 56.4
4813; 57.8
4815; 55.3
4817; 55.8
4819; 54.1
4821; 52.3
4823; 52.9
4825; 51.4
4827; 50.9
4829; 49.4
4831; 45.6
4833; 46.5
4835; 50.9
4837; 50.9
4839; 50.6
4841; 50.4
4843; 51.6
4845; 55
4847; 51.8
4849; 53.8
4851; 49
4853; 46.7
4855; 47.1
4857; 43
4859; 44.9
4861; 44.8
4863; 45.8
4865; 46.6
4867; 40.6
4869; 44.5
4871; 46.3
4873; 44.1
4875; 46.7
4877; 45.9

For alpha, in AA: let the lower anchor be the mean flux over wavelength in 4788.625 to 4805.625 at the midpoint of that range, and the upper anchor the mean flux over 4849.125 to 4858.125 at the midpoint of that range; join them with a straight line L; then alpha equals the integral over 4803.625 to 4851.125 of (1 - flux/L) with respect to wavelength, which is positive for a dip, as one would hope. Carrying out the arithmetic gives -4.0 AA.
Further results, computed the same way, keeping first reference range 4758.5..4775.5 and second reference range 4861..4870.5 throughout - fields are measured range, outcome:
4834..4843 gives -1.0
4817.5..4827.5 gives -1.3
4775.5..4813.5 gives -3.3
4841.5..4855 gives -1.7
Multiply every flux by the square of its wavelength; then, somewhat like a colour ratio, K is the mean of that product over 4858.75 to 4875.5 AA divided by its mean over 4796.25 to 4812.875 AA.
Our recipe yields 0.87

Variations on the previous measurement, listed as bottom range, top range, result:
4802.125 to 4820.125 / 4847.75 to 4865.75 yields 0.88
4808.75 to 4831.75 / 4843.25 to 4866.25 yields 0.92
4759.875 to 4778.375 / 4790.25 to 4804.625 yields 1.00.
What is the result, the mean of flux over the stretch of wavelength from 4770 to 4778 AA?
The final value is 53.8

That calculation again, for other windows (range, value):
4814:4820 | 55.1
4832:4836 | 48.7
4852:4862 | 45.3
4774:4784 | 54.9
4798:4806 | 52.8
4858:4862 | 44.8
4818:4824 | 53.1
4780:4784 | 55.1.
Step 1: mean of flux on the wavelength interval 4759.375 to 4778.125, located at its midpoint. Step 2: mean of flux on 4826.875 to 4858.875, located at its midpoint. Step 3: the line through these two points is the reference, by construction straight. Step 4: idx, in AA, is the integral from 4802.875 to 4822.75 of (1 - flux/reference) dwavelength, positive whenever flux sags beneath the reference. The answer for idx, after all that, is -1.8 AA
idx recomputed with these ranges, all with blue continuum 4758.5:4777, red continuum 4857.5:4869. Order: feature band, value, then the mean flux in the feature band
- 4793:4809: -1.16 AA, 51.1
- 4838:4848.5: -1.50 AA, 52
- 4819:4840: -1.88 AA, 50.3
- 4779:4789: -0.86 AA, 52.7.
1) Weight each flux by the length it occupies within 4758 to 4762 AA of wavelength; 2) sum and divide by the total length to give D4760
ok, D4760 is 50.4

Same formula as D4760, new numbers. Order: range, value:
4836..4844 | 50.9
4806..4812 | 53.9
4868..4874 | 45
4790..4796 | 44.5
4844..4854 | 51.3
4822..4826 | 52.1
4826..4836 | 48.7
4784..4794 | 47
